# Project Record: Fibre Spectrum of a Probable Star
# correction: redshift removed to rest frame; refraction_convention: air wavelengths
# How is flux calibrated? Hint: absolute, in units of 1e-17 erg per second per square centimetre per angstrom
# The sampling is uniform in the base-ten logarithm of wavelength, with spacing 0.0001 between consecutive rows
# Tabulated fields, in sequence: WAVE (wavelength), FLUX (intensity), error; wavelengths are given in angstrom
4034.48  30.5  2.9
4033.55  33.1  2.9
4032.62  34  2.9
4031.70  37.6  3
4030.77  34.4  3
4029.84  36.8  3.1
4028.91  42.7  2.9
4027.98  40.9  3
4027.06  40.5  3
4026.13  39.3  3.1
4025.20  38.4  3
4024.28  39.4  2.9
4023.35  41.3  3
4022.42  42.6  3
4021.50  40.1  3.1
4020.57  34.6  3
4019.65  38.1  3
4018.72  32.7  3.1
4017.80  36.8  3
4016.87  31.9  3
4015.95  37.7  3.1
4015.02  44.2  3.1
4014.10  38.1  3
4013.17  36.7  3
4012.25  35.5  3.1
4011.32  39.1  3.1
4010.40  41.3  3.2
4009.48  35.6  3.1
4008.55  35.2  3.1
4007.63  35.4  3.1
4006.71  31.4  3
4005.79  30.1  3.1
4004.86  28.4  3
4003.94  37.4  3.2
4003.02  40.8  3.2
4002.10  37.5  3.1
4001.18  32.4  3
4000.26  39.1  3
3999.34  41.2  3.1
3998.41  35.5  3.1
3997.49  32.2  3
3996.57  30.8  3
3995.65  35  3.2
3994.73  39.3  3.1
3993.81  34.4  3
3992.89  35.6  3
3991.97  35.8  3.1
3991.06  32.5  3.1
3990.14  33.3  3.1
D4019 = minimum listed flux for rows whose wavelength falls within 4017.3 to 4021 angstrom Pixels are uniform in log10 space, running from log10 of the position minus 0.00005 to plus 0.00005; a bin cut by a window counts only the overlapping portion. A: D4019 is 32.7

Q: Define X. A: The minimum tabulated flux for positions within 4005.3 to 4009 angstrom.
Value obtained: 30.1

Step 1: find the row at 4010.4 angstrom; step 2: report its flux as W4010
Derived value 41.3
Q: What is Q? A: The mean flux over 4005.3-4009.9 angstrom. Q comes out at 33.5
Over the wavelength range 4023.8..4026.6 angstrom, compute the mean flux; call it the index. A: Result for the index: 39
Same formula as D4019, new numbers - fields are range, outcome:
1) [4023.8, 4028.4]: 38.4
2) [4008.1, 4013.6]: 35.2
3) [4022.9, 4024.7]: 39.4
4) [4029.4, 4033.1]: 34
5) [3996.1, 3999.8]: 30.8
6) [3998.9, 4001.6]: 32.4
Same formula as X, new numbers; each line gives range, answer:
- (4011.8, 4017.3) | 31.9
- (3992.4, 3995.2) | 34.4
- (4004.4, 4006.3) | 28.4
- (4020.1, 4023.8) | 34.6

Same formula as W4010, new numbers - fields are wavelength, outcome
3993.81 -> 34.4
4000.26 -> 39.1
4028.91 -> 42.7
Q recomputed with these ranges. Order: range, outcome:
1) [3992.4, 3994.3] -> 35.1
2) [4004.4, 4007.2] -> 30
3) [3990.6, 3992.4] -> 34.3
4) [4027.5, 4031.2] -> 38.8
